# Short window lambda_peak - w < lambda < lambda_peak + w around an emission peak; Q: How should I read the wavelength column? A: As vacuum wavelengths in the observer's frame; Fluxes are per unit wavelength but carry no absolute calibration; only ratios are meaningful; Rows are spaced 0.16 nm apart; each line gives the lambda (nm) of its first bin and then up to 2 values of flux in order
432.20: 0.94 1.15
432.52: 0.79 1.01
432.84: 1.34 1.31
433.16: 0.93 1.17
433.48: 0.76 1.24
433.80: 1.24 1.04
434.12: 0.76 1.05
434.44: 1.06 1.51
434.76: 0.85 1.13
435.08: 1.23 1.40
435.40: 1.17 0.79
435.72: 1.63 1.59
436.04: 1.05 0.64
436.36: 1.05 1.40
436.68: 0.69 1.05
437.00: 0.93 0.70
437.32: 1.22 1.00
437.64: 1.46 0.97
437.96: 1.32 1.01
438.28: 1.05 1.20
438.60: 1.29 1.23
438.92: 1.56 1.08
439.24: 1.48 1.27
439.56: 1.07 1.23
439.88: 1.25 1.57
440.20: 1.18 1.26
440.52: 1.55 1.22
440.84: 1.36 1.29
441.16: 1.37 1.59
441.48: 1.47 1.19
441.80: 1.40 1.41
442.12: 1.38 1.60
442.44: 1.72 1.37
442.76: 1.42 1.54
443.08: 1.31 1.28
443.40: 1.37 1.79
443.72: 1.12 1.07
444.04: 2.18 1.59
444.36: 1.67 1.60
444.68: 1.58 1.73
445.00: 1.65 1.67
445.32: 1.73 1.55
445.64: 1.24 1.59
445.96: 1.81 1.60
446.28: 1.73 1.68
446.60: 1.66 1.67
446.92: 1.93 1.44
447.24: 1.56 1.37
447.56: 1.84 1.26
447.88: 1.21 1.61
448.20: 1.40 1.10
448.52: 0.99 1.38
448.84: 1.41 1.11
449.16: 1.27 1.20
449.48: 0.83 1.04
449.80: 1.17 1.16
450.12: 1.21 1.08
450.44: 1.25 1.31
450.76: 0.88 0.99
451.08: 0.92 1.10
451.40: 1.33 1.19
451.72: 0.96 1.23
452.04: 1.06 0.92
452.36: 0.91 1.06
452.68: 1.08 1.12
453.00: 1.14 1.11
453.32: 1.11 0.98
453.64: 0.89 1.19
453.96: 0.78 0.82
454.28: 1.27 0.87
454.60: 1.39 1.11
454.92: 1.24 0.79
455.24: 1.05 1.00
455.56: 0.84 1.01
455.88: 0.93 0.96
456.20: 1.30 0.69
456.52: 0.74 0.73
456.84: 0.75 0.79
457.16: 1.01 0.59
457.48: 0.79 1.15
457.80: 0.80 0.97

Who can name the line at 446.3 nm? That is C IV 1549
